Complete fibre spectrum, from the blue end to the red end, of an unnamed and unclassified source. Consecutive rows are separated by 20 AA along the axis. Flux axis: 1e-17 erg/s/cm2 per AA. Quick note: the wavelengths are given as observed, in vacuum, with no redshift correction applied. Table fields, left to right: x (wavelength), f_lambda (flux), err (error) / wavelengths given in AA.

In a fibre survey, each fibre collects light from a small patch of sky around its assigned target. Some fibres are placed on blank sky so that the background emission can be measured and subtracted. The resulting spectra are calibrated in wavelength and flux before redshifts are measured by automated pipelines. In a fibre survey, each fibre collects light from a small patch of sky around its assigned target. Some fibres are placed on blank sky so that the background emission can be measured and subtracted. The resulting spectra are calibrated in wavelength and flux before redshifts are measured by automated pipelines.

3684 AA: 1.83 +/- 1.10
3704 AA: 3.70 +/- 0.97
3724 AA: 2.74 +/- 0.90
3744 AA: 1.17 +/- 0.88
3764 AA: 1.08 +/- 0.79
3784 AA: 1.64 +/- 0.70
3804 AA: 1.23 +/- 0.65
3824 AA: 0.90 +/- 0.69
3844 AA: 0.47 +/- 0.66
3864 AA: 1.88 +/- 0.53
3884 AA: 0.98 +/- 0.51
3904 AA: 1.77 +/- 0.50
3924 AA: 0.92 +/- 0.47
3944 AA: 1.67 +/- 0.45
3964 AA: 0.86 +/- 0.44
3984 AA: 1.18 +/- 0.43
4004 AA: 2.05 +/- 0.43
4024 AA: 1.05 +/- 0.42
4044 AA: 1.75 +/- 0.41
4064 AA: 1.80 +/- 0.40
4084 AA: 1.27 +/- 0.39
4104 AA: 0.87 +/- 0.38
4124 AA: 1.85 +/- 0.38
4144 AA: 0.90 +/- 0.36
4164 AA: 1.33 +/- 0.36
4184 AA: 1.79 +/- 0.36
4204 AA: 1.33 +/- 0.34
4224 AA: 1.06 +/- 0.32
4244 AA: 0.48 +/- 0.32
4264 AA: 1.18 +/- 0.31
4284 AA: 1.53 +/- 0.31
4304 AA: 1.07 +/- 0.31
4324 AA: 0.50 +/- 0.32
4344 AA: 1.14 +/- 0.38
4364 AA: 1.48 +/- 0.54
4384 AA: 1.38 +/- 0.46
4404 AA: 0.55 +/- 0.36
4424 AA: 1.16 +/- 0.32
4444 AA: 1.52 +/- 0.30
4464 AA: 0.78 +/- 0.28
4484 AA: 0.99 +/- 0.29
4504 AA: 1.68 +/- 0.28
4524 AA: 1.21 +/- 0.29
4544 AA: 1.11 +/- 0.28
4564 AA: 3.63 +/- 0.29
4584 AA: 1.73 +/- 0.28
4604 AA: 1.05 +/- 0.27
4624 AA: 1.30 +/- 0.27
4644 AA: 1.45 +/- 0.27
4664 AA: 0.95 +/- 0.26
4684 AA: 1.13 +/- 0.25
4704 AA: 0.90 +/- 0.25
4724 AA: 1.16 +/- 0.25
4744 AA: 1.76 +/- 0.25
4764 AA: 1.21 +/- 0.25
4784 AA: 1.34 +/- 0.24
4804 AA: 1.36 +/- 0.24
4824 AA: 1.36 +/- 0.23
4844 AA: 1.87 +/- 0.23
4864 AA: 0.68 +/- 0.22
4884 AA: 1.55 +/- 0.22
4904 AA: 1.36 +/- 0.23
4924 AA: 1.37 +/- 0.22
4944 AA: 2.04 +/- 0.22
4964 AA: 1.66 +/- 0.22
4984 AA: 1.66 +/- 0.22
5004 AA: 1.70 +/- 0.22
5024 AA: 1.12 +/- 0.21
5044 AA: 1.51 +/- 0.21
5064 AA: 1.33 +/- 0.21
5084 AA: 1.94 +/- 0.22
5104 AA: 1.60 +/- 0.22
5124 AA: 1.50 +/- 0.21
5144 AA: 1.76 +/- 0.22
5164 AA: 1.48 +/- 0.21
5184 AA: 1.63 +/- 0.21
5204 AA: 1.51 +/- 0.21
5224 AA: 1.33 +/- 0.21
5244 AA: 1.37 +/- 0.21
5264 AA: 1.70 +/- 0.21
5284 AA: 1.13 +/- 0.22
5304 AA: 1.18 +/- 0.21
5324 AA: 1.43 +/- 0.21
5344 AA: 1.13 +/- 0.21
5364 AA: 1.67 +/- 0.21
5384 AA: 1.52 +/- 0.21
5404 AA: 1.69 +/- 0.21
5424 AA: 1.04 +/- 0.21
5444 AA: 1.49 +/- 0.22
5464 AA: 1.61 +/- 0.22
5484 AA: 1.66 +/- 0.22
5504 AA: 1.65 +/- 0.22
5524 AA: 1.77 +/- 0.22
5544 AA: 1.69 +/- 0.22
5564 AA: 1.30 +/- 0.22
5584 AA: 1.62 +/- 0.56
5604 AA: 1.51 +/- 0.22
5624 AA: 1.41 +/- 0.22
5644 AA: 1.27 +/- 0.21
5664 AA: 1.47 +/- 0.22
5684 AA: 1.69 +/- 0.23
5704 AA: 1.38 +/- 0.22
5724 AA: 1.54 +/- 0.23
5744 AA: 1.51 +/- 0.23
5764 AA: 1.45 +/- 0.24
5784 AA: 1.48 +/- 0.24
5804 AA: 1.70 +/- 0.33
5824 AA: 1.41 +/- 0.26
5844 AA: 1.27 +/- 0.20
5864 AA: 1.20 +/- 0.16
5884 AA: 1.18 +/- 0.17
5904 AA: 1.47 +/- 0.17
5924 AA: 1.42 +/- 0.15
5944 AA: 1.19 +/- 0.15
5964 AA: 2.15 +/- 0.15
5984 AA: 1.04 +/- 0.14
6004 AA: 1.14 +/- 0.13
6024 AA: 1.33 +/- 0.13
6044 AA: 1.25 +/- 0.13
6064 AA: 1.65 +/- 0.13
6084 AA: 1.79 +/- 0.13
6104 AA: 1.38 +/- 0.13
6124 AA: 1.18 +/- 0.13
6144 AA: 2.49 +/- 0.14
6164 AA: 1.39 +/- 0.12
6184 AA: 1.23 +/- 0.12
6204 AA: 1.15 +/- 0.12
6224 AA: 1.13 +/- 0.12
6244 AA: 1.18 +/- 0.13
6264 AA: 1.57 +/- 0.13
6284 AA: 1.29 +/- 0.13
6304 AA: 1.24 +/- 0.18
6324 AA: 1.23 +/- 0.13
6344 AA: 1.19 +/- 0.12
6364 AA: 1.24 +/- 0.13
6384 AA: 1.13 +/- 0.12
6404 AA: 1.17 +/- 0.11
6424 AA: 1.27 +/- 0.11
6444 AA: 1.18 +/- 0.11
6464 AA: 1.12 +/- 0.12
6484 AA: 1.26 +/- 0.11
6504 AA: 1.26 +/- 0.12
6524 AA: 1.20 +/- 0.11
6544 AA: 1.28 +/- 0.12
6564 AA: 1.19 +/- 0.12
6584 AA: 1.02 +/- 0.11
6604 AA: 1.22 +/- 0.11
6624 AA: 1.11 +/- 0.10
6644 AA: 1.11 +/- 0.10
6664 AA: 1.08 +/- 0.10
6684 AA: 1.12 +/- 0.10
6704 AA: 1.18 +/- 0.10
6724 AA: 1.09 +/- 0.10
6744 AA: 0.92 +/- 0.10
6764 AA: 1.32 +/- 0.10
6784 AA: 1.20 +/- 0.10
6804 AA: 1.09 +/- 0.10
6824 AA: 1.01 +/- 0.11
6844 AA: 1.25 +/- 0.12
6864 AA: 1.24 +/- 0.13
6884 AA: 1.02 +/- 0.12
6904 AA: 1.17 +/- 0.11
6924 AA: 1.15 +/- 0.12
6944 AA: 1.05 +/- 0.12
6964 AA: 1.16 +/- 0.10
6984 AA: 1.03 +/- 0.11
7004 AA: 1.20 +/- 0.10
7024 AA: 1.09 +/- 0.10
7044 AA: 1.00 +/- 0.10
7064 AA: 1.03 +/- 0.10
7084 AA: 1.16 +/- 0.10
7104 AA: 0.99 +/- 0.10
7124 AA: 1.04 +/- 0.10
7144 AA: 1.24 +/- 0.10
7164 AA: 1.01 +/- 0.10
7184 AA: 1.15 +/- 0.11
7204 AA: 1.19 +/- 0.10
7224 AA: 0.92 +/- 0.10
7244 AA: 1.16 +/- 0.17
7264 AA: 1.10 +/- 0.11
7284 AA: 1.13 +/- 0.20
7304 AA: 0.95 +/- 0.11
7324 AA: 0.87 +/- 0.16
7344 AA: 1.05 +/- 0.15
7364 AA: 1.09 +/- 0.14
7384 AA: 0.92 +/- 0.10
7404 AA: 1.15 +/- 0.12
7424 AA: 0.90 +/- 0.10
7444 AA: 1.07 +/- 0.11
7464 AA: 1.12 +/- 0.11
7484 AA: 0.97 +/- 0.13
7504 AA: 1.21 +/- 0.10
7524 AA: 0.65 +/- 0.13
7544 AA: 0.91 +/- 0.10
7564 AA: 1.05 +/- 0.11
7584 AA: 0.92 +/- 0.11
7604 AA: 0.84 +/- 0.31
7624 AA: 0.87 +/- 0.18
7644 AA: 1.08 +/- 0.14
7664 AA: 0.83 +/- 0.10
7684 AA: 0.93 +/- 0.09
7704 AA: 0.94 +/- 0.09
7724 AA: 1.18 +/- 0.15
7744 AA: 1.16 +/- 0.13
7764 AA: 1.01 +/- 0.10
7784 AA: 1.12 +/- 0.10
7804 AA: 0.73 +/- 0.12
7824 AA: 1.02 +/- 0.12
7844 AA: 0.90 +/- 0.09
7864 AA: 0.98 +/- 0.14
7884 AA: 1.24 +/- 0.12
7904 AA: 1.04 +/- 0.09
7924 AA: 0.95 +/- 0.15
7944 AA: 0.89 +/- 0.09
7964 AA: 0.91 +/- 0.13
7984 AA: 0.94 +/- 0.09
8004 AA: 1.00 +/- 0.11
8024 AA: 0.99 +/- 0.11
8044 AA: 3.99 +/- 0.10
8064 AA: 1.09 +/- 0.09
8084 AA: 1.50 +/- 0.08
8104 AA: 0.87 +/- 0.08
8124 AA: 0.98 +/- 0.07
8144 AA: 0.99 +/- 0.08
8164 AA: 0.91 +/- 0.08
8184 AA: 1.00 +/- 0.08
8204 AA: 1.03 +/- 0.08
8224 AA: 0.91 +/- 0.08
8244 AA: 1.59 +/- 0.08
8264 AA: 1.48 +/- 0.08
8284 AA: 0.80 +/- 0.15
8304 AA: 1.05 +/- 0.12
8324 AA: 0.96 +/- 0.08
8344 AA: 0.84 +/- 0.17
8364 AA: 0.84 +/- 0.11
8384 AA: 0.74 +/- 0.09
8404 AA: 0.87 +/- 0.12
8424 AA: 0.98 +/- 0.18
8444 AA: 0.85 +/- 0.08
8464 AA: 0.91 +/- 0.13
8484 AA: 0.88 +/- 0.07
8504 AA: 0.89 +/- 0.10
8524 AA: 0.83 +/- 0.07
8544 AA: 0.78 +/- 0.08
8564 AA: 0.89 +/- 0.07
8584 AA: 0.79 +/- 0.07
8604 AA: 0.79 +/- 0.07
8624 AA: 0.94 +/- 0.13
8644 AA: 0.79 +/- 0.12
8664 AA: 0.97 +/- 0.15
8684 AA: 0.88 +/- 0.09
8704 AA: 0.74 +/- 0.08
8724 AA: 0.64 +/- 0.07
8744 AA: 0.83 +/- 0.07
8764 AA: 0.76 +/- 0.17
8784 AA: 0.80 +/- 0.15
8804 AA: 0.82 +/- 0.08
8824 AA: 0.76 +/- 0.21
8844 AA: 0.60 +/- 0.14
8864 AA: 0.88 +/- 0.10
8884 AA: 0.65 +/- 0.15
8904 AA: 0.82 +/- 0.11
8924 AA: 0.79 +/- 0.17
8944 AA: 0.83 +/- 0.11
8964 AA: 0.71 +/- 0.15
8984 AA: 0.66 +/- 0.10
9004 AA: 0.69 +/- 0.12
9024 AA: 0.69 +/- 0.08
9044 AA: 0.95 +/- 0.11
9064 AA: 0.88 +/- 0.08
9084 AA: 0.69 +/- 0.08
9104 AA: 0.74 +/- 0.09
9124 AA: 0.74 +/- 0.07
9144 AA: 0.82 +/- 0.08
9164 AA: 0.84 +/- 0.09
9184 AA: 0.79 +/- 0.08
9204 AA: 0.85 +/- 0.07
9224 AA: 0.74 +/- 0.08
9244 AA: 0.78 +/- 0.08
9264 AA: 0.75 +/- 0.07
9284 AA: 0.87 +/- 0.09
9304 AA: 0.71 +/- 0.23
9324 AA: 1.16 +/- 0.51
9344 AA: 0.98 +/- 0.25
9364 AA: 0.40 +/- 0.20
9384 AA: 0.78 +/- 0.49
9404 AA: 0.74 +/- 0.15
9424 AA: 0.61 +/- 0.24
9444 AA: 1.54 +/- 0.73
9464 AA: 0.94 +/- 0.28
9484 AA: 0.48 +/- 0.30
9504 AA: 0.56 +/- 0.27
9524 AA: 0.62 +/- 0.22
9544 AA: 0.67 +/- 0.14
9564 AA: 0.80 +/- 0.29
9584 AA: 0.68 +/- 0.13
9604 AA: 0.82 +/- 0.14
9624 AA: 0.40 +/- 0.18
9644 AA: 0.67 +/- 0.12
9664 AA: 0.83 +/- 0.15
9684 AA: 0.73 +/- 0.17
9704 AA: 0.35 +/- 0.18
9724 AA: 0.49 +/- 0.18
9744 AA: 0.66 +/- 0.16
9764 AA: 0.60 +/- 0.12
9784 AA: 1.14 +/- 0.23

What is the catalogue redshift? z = 0.226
